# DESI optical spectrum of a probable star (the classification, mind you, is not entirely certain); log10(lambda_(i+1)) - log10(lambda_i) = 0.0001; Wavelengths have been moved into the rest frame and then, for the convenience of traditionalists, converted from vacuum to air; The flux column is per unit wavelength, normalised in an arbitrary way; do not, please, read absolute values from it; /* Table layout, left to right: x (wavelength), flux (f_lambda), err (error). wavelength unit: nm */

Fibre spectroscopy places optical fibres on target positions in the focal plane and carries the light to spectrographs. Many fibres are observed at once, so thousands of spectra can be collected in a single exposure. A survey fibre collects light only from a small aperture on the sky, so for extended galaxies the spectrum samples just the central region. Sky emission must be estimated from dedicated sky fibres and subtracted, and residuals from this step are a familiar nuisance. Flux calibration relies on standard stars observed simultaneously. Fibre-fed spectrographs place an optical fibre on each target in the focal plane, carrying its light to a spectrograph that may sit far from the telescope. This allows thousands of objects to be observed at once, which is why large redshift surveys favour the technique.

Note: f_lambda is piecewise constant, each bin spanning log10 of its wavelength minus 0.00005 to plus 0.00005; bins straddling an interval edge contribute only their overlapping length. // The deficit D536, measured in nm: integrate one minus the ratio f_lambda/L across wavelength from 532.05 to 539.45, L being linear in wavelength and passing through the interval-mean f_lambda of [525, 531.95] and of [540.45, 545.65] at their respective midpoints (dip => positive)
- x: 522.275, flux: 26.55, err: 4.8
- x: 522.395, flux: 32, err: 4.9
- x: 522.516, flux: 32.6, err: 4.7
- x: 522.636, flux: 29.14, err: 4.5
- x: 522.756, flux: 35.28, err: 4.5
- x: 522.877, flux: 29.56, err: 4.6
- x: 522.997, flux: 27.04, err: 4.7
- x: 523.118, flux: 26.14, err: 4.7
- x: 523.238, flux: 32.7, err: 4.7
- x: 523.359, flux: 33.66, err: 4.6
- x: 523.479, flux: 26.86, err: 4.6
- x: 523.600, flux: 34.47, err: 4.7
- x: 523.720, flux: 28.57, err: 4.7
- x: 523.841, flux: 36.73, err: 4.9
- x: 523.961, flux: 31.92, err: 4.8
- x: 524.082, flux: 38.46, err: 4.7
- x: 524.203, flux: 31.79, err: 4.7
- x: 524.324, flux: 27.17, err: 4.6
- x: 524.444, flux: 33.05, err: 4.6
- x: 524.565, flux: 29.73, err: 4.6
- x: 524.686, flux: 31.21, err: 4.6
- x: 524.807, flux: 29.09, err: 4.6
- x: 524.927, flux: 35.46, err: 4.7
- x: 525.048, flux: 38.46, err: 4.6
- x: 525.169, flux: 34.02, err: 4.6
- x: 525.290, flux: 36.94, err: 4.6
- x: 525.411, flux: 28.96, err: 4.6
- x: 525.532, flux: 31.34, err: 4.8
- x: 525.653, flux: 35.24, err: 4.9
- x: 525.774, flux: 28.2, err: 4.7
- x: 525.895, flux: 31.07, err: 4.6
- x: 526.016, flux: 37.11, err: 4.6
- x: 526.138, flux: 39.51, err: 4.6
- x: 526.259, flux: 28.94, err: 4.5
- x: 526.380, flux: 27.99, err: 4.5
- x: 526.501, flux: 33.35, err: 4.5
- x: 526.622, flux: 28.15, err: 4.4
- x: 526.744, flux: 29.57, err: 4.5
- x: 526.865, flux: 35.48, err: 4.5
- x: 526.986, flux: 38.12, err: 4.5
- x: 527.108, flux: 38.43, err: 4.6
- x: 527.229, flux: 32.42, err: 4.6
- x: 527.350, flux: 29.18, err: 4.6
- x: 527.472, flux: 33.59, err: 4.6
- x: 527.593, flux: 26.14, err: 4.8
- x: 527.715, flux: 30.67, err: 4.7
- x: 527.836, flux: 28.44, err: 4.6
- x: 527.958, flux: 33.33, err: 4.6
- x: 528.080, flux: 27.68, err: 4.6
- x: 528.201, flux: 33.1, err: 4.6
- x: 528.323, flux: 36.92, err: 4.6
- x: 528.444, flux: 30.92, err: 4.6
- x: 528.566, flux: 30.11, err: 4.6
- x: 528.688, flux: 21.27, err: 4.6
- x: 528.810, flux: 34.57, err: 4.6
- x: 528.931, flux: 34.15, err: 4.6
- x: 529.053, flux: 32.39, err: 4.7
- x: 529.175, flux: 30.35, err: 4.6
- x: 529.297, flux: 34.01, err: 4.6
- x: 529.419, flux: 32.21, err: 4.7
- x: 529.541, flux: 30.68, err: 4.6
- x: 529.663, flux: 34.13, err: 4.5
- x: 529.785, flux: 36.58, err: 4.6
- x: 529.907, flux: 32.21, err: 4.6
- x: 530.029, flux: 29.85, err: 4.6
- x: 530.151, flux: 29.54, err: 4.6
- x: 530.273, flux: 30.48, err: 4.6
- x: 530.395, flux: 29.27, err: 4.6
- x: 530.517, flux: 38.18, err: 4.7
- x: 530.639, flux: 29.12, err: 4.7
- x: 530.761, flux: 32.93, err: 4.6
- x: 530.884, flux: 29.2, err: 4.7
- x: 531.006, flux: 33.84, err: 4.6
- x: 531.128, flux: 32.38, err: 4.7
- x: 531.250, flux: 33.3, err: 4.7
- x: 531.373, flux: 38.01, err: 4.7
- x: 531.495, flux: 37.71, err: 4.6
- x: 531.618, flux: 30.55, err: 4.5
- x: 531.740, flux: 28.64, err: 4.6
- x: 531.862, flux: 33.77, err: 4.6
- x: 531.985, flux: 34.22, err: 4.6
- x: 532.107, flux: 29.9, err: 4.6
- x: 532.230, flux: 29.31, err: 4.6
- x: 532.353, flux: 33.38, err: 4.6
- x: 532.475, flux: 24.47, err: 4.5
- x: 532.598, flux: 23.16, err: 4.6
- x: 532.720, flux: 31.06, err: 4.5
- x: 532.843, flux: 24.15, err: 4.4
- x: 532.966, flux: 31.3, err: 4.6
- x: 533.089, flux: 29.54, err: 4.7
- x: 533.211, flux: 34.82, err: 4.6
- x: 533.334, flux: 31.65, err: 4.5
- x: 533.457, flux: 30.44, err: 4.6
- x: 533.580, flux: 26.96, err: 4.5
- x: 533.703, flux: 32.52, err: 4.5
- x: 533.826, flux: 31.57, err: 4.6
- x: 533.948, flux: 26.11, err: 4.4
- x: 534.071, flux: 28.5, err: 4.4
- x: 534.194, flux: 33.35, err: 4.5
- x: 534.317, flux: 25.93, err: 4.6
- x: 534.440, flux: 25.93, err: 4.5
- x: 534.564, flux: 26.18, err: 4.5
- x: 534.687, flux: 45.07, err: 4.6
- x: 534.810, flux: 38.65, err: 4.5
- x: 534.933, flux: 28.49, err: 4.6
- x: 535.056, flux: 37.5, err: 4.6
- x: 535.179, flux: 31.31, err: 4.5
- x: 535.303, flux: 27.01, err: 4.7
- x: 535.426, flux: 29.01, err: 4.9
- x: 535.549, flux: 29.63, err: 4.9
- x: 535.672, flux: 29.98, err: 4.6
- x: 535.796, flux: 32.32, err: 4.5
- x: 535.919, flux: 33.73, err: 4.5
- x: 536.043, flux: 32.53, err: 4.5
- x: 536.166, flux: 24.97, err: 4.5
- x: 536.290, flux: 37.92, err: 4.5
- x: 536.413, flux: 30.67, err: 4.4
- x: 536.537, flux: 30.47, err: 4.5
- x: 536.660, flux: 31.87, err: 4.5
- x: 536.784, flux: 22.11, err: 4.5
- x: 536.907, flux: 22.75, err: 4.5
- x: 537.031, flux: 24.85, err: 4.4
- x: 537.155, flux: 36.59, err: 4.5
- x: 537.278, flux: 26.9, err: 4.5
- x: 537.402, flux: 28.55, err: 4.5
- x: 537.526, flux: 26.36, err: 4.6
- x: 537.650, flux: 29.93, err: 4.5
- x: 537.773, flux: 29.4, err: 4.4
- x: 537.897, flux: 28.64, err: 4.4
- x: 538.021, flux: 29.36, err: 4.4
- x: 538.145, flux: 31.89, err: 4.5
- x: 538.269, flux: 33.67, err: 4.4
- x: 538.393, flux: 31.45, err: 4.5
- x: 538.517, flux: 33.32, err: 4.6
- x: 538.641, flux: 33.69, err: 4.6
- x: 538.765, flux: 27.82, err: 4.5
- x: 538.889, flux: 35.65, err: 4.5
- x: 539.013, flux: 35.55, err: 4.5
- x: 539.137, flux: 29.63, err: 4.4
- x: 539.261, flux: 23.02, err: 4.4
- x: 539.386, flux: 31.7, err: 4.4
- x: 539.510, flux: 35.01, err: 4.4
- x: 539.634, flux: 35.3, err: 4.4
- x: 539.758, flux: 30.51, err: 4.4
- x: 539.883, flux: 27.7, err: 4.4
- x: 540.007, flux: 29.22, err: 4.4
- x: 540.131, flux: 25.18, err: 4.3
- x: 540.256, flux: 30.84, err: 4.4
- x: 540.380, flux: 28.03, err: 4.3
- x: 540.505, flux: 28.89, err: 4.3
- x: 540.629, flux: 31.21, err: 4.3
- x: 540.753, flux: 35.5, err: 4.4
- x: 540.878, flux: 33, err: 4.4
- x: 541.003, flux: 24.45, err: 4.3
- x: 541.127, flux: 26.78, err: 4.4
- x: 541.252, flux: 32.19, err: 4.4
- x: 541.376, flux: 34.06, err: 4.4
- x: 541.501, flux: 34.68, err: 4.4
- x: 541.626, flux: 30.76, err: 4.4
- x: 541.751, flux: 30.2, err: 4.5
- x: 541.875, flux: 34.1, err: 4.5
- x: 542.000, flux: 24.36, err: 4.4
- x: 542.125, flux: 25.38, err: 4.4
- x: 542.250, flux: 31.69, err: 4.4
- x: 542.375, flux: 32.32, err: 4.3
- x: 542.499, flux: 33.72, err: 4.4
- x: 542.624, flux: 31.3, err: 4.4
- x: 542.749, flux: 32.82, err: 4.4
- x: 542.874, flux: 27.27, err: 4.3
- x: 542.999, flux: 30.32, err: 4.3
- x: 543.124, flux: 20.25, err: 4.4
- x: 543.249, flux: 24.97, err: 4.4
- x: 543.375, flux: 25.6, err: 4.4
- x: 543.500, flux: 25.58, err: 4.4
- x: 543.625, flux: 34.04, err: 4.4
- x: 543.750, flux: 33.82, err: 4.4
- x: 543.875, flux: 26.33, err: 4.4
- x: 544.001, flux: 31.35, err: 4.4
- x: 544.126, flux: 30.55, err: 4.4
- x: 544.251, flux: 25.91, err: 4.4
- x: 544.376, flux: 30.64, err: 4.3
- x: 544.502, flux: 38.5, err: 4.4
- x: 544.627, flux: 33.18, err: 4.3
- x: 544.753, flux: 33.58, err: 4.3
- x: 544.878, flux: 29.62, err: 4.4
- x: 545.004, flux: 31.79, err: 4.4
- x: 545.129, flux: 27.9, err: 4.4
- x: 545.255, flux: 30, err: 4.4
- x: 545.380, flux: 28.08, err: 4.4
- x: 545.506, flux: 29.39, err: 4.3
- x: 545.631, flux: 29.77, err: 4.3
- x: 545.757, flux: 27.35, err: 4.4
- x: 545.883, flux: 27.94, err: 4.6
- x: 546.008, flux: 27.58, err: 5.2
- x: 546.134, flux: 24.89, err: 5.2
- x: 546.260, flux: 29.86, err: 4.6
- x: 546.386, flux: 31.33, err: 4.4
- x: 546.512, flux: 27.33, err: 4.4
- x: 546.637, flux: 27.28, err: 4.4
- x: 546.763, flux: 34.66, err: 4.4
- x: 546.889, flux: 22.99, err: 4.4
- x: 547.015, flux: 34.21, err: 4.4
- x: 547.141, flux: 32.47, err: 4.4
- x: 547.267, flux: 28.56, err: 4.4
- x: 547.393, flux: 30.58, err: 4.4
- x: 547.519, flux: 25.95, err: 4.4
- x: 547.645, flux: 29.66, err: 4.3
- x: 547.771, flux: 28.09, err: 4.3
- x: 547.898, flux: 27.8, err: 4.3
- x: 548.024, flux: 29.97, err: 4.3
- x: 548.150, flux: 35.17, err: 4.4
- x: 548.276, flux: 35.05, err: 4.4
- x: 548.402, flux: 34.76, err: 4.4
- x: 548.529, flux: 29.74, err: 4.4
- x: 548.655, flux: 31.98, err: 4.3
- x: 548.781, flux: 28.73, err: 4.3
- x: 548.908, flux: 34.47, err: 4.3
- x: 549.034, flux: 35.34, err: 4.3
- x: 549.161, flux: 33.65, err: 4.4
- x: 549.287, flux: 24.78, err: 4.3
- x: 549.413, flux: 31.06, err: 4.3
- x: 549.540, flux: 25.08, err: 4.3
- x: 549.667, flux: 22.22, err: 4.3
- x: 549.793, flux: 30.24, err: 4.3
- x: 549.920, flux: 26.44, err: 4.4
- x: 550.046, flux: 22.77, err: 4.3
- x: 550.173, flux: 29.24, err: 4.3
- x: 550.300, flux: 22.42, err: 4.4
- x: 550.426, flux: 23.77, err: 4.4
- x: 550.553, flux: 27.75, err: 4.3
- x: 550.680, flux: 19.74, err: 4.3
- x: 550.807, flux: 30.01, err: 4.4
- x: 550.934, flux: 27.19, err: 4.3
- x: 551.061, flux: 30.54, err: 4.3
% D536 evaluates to 0.23 nm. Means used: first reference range 32.3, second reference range 30.1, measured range 30.2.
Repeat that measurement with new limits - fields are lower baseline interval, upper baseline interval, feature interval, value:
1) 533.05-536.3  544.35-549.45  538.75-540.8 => 0.008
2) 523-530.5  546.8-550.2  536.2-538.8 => 0.082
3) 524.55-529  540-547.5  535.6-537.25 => 0.043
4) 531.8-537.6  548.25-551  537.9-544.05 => -0.185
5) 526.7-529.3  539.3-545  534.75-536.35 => -0.040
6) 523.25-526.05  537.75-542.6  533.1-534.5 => 0.076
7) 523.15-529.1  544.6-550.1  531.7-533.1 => 0.089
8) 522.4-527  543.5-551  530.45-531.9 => -0.082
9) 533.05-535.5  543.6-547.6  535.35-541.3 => 0.084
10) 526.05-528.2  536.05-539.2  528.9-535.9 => -0.065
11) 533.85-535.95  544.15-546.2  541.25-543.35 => 0.018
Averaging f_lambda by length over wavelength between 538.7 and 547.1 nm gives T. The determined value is 30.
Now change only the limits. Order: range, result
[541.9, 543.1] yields 29.7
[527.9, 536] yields 31.3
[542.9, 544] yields 27.8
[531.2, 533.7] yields 30.8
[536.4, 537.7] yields 28.2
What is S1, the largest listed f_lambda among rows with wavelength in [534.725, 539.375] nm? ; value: 38.65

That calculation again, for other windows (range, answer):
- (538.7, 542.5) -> 35.65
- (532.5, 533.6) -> 34.82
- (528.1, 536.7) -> 45.07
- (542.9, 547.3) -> 38.5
